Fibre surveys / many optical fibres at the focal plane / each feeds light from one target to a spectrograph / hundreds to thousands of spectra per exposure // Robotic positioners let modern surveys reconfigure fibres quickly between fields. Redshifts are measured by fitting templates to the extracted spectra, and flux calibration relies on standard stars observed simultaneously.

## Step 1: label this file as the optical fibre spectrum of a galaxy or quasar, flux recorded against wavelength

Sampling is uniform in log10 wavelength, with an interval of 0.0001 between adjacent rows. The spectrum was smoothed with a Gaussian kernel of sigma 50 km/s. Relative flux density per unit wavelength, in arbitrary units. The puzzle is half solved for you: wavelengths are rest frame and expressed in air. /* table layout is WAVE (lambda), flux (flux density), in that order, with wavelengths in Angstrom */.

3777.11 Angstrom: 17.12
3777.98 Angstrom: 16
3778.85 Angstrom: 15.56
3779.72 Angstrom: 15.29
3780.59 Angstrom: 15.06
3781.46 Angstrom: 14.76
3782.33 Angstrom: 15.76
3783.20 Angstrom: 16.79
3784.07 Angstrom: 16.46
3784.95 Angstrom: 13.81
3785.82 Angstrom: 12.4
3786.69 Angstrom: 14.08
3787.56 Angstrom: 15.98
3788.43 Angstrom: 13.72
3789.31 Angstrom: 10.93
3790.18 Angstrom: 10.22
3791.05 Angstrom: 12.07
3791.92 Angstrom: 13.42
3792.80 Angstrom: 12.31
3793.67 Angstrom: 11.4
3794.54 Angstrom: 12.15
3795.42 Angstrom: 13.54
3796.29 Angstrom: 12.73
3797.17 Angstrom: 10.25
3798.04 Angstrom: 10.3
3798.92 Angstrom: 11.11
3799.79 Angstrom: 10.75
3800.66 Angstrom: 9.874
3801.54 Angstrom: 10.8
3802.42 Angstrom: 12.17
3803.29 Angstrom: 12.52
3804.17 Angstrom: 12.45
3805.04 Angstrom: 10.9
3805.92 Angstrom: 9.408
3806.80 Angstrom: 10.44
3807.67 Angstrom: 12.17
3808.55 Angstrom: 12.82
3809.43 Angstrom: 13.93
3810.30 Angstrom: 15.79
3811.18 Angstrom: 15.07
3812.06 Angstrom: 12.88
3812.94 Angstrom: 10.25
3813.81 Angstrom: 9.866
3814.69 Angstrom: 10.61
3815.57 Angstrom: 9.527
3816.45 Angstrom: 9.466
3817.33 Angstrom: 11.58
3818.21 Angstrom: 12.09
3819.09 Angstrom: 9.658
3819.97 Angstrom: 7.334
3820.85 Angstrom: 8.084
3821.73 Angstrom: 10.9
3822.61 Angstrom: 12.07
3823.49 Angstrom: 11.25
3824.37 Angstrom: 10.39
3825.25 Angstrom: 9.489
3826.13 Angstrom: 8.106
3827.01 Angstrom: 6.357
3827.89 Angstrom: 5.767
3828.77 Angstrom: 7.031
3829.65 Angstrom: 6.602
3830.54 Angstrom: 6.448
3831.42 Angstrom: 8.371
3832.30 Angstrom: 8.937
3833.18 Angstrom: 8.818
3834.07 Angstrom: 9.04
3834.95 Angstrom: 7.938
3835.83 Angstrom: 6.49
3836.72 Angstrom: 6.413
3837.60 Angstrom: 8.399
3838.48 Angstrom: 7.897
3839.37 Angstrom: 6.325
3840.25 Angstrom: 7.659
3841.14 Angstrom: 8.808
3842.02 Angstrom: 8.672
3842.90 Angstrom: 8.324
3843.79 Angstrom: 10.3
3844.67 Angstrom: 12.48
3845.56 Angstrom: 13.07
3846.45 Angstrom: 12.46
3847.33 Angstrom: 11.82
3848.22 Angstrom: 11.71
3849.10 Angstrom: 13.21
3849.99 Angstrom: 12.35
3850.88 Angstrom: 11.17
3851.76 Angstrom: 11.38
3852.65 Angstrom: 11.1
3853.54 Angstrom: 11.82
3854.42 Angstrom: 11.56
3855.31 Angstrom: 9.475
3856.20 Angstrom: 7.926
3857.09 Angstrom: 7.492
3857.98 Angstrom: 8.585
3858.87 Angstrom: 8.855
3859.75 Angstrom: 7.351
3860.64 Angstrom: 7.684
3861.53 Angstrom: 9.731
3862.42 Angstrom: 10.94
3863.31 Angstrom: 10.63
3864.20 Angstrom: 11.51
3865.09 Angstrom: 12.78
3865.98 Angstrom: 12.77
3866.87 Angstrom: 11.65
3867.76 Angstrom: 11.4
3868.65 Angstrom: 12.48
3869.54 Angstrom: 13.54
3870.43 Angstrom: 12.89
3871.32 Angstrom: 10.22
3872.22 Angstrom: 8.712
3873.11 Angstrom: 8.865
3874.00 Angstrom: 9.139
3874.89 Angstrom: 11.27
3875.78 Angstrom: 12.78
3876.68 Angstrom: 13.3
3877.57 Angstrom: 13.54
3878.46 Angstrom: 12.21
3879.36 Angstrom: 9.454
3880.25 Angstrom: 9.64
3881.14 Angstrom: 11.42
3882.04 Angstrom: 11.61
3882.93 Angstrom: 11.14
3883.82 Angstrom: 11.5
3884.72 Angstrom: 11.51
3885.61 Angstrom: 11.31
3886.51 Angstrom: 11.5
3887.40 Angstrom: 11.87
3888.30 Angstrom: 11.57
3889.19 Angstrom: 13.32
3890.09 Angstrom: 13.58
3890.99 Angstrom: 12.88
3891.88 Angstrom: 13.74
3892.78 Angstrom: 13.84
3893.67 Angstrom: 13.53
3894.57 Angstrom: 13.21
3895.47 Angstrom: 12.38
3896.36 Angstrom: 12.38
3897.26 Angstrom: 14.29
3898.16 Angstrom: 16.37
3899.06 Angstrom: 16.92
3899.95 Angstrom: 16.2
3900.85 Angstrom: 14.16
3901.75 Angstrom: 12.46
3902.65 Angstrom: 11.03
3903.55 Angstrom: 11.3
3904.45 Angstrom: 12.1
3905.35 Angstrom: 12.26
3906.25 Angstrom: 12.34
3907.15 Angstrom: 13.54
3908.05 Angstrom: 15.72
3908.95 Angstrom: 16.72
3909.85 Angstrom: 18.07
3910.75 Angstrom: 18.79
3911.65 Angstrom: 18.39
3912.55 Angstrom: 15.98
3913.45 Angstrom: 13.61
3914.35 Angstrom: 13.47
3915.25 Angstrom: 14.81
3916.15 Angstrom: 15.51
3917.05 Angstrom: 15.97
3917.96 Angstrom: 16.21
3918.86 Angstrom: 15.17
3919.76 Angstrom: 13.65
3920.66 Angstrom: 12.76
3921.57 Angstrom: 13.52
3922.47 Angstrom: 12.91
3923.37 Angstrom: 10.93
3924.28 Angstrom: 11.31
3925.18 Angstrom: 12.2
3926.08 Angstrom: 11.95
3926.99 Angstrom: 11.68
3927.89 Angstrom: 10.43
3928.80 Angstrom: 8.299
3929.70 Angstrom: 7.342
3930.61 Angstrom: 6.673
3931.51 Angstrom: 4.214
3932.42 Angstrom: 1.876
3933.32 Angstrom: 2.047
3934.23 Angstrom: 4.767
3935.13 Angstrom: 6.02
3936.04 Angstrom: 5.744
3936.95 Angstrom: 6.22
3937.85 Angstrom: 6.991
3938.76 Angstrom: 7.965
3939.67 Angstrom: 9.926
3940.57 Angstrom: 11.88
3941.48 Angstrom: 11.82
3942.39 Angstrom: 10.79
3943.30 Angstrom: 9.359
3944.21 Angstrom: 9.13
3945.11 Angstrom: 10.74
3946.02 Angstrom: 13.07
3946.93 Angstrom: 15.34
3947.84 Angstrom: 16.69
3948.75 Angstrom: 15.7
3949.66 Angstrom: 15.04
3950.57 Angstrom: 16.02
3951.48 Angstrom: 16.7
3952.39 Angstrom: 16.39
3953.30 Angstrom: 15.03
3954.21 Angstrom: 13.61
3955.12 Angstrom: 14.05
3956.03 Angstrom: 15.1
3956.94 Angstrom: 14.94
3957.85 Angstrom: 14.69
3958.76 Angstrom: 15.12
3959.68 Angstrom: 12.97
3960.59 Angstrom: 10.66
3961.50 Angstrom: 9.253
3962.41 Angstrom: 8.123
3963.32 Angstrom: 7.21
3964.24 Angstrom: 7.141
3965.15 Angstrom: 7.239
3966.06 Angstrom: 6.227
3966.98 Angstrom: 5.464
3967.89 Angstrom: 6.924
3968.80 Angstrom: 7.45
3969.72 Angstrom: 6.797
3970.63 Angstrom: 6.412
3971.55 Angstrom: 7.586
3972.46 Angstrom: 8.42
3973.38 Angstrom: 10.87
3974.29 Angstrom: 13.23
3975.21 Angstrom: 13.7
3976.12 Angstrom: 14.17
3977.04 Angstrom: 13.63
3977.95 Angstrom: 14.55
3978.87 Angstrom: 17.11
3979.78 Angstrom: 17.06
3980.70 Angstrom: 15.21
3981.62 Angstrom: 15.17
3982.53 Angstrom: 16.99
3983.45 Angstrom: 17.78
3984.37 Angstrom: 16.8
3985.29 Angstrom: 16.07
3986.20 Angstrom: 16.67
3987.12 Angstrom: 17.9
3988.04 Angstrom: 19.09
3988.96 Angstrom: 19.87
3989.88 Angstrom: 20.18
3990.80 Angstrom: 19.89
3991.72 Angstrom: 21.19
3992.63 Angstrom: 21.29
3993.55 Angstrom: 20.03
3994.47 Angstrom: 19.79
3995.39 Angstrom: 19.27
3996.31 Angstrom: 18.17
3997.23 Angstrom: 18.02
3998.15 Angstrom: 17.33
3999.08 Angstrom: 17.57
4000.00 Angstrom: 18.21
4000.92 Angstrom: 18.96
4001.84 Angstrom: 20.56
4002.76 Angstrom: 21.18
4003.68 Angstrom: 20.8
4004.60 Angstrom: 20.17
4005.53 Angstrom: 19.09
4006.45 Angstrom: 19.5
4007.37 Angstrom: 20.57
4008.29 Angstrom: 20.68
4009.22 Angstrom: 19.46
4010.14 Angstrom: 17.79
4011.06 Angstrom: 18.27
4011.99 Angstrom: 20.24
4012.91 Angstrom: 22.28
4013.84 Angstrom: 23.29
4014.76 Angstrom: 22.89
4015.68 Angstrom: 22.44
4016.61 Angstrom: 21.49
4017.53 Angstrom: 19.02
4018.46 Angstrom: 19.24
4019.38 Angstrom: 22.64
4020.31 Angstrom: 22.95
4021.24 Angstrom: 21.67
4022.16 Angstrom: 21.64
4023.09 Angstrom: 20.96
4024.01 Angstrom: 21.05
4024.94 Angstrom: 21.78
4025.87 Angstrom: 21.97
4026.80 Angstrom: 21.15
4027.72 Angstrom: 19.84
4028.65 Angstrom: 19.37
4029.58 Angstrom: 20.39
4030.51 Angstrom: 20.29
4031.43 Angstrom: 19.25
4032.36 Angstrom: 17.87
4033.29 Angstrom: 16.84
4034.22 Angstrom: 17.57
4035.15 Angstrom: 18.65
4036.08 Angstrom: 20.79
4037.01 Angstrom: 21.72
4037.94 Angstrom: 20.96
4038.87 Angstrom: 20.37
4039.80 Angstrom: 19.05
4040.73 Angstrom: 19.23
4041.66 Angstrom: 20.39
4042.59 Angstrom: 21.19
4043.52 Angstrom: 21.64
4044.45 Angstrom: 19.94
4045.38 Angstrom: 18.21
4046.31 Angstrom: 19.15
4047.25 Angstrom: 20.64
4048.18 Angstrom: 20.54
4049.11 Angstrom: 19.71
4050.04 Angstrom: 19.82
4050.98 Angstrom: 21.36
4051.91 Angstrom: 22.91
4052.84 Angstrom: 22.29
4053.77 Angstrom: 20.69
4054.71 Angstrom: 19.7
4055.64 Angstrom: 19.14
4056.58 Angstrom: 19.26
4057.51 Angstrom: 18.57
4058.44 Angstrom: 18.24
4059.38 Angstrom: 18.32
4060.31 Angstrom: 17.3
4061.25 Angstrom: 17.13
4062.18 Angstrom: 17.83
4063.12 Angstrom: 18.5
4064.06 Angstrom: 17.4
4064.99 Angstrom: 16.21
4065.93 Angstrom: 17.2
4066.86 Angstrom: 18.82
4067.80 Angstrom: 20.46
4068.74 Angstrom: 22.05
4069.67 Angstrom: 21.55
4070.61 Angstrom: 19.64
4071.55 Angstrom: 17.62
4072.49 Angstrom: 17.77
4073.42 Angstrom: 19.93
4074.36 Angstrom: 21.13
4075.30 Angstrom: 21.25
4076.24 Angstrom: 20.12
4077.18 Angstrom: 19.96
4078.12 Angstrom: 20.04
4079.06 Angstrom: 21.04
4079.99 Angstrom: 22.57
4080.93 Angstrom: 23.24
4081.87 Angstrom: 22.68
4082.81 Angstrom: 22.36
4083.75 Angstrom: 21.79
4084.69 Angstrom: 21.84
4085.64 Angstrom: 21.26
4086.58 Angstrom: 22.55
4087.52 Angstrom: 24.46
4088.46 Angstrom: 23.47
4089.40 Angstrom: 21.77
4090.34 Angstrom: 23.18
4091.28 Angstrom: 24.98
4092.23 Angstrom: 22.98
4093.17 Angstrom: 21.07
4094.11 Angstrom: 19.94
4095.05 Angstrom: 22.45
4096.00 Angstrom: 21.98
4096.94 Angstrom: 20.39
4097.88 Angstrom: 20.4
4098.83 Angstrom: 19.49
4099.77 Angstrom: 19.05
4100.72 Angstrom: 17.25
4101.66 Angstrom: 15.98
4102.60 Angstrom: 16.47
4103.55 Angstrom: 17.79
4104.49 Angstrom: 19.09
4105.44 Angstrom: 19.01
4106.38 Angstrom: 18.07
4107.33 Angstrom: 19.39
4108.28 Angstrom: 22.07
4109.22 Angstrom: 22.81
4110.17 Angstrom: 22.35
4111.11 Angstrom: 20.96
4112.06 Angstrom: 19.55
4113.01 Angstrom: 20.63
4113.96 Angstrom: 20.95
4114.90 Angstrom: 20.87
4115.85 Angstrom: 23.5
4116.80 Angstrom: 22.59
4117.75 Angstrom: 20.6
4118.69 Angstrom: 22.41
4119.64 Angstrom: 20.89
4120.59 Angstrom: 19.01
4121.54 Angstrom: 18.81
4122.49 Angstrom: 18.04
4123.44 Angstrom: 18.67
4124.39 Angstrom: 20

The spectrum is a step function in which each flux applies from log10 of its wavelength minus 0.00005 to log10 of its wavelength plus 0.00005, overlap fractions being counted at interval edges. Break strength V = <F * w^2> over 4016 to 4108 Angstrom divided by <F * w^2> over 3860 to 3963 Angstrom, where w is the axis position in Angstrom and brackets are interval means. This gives 1.8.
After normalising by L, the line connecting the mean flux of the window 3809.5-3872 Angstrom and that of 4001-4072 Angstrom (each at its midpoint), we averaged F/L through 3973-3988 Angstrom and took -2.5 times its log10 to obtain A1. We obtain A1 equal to 0.11 mag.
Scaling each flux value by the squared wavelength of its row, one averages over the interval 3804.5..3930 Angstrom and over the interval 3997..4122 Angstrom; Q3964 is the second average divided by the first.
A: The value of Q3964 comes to 1.95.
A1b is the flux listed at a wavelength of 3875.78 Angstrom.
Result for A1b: 12.78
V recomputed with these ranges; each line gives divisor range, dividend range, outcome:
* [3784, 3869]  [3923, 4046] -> 1.60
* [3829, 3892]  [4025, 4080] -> 2.08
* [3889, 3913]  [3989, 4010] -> 1.44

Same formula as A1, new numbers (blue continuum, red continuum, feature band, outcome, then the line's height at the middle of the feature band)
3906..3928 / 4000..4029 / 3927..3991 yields 0.42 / 17.1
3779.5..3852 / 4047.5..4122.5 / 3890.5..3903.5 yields 0.00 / 13.8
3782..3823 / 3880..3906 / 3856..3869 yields 0.23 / 12.5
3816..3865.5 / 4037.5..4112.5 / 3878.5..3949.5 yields 0.06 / 12.9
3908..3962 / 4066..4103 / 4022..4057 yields -0.11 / 18.3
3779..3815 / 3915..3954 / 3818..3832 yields 0.38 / 12.3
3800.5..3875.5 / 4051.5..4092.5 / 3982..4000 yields -0.10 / 16.9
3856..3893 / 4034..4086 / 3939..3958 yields 0.09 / 14.7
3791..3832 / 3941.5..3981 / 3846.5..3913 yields -0.09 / 11.3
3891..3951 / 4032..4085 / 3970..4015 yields -0.08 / 16.2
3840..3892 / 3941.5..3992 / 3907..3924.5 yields -0.22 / 12.1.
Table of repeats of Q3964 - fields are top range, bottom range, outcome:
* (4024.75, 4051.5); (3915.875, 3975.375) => 1.95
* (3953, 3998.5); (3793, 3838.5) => 1.50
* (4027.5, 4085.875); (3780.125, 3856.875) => 2.07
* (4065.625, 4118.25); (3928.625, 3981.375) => 2.08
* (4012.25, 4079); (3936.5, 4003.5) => 1.48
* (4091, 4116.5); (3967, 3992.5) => 1.50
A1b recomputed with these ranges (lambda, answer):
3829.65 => 6.602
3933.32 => 2.047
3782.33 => 15.76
